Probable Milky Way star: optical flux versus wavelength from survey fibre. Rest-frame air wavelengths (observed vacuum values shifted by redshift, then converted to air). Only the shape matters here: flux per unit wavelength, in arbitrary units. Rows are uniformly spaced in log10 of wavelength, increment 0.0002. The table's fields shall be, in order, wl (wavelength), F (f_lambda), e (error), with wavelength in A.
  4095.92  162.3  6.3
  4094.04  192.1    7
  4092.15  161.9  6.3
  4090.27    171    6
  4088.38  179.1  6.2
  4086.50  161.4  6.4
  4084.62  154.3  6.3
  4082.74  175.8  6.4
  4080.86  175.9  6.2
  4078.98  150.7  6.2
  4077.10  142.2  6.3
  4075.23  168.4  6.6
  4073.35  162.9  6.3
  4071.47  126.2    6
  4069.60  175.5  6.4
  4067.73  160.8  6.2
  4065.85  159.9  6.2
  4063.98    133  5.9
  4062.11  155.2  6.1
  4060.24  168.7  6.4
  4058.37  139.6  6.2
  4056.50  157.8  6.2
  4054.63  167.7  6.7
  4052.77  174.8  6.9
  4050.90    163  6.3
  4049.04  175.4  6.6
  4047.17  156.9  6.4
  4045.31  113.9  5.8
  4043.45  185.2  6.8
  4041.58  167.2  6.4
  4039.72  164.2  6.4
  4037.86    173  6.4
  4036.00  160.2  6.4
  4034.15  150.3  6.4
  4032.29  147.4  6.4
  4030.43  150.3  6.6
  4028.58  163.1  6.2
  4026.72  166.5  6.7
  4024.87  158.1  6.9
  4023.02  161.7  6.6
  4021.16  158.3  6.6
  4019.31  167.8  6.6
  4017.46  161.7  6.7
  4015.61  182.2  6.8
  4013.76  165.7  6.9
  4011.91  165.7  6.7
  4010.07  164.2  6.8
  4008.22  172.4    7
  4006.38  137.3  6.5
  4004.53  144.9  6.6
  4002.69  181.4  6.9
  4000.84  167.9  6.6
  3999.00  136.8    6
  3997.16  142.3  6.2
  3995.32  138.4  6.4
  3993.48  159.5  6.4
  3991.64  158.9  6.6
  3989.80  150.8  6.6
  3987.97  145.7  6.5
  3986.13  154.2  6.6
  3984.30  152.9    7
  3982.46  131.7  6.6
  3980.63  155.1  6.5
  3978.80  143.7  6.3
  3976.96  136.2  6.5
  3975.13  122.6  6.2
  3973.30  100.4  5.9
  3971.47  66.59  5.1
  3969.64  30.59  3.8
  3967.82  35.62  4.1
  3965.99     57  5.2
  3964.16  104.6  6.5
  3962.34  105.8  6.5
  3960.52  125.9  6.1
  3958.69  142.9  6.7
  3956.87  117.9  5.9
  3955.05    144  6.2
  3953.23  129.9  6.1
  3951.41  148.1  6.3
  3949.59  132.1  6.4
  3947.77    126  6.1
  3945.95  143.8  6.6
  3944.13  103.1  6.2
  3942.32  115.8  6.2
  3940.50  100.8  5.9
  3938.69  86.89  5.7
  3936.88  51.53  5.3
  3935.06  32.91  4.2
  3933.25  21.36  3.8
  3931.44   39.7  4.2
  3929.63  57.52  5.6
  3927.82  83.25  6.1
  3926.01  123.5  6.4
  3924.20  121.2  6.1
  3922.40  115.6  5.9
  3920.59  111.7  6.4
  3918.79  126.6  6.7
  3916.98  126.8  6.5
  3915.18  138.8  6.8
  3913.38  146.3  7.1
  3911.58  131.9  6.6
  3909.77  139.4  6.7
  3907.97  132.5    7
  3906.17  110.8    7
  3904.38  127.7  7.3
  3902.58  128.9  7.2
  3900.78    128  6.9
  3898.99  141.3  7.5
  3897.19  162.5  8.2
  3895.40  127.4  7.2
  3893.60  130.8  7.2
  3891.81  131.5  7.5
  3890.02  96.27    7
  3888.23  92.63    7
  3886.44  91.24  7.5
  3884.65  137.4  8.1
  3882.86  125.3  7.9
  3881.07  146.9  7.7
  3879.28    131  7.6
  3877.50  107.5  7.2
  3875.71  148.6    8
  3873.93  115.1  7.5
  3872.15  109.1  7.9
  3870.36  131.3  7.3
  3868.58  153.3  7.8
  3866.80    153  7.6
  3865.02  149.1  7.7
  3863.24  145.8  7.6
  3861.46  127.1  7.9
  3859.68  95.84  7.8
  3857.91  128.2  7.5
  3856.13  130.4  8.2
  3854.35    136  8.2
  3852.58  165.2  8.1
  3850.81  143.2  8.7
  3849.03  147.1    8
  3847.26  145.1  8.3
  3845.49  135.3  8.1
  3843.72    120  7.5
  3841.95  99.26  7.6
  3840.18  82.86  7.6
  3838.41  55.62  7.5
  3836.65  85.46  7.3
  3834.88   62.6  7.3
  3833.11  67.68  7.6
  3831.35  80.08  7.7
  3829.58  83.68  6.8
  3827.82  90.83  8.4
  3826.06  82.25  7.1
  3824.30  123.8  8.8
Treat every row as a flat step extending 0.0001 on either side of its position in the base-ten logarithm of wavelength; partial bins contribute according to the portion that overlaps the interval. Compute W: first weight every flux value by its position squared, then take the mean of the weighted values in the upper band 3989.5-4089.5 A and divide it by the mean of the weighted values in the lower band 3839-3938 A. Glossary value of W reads 1.4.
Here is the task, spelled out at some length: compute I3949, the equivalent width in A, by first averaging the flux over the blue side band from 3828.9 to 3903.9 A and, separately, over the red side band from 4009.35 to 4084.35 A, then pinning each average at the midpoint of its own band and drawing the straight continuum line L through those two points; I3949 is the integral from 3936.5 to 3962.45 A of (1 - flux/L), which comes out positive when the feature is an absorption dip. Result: 3.6 A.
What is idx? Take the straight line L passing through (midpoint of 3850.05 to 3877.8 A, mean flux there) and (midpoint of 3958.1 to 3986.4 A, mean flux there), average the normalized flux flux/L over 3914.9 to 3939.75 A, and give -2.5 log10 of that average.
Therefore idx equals 0.35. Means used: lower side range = 134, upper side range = 109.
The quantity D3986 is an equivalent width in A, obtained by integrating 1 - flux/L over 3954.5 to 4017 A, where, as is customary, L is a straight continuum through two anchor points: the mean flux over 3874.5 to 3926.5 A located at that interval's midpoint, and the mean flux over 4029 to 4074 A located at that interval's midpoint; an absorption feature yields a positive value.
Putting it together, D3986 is 4.80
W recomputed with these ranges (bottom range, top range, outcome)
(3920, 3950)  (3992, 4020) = 1.81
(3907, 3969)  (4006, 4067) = 1.59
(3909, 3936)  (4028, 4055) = 1.70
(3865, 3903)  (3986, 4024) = 1.31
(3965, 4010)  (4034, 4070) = 1.26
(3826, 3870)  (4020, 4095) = 1.55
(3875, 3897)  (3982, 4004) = 1.30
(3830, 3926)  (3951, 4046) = 1.23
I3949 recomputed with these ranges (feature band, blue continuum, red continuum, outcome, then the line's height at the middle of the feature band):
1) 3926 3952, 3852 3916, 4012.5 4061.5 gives 9.64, 141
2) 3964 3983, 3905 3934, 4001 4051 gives 5.38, 135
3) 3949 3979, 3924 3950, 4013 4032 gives 0.67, 111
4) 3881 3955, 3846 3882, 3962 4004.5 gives 9.86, 131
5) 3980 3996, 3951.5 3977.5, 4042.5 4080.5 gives -4.72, 116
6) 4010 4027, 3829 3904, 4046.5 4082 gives -1.72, 150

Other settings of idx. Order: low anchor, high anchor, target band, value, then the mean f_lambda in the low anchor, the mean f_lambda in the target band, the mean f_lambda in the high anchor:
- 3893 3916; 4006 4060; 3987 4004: 0.00 mag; 134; 153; 161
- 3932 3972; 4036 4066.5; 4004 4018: -0.21 mag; 96.3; 162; 160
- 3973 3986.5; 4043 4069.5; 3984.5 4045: -0.08 mag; 138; 159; 158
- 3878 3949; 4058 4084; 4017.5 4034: -0.10 mag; 112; 159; 157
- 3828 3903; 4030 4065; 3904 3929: 0.07 mag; 121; 123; 158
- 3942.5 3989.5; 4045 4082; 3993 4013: -0.17 mag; 119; 156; 157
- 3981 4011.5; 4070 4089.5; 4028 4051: -0.02 mag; 153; 159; 160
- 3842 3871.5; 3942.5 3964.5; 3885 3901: 0.09 mag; 137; 123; 127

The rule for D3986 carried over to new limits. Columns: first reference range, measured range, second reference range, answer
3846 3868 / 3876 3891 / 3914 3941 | 0.4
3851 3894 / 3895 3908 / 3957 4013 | -0.3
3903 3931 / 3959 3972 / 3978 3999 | 5.6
